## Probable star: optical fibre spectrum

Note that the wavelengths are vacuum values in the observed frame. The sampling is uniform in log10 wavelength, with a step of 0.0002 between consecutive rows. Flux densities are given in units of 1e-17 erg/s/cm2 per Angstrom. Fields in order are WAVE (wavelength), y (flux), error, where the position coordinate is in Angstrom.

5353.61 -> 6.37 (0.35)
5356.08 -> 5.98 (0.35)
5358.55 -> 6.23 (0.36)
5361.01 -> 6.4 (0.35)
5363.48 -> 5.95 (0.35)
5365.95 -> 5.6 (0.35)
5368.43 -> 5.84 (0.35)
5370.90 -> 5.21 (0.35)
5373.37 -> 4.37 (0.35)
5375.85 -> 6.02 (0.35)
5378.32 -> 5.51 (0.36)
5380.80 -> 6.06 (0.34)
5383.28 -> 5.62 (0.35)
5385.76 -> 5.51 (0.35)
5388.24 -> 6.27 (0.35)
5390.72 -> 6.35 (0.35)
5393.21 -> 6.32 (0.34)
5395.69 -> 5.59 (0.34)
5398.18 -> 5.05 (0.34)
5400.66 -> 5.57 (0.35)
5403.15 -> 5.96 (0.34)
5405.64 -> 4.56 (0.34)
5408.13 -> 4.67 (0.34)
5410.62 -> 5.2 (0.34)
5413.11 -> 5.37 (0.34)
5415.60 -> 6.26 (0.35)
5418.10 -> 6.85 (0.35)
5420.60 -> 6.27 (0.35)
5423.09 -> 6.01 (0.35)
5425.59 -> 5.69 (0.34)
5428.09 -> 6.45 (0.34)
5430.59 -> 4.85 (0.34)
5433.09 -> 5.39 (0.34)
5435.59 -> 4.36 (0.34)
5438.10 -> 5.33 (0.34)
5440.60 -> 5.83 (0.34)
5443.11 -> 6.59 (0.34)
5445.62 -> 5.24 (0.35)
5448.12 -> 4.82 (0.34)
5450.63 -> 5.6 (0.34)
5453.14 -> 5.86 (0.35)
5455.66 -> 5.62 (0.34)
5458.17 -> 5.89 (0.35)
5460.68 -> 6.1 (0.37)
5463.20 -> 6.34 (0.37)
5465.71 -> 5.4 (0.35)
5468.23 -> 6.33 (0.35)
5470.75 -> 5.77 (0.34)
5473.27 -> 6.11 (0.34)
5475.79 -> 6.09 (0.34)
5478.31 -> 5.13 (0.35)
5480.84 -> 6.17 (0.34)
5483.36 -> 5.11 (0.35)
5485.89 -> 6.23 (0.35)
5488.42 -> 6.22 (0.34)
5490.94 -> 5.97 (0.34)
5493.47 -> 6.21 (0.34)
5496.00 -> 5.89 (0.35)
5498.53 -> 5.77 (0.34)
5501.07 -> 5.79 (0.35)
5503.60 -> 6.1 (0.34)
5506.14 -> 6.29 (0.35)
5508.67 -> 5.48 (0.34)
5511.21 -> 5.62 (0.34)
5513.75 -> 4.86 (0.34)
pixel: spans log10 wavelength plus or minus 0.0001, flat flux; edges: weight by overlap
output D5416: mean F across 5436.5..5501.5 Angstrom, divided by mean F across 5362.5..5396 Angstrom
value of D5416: 1.01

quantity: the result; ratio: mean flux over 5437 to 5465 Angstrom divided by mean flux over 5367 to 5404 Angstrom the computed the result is 1.0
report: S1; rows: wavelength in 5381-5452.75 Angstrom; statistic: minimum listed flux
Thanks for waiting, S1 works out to 4.36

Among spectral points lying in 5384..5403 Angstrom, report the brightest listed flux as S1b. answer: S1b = 6.35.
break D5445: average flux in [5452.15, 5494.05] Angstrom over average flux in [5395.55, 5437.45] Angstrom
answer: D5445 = 1.07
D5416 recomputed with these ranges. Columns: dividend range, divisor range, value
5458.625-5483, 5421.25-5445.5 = 1.05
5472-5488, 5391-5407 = 1.05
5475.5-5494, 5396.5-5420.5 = 1.06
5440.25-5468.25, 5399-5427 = 1.02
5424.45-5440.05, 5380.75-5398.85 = 0.92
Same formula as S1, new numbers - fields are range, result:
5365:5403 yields 4.37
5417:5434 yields 4.85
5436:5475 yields 4.82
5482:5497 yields 5.11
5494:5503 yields 5.77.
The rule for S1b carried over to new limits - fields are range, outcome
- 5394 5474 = 6.85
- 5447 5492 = 6.34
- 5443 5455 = 6.59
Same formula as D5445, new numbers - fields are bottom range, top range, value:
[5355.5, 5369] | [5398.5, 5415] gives 0.87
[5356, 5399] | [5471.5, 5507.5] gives 1.03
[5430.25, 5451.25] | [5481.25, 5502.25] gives 1.10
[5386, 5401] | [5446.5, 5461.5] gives 0.96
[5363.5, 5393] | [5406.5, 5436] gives 0.99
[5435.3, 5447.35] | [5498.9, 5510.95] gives 1.06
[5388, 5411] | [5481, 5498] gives 1.07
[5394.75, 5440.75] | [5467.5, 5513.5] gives 1.06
